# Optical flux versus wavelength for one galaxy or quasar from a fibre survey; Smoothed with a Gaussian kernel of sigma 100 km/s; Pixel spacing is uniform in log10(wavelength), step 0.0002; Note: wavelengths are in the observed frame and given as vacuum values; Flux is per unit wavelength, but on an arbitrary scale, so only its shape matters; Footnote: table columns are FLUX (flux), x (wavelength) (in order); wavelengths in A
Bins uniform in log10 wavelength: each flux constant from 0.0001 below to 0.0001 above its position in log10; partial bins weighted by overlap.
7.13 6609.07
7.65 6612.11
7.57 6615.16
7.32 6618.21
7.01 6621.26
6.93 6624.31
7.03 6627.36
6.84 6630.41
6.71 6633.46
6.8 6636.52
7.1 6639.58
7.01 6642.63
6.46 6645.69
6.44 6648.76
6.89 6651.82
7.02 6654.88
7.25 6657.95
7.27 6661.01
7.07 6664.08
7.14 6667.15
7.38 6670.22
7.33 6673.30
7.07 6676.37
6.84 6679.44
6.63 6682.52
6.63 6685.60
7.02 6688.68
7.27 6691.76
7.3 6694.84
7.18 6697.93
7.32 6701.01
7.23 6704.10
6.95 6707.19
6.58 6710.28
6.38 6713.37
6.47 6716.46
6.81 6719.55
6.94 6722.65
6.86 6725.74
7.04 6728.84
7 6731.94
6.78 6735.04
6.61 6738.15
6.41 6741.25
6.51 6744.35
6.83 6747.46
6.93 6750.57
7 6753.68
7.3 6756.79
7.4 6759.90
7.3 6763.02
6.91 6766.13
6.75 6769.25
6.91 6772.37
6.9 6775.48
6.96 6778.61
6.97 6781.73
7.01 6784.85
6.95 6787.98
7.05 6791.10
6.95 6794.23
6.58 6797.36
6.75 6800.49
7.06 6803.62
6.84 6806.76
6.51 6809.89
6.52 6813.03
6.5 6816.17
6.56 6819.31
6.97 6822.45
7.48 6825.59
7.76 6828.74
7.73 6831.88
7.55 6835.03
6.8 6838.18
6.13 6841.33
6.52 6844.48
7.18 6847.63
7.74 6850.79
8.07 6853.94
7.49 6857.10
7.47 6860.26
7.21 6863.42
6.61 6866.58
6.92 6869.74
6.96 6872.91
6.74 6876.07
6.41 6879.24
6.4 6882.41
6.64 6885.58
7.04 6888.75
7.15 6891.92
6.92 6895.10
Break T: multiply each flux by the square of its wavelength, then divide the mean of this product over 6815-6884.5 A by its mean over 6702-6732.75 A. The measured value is 1.07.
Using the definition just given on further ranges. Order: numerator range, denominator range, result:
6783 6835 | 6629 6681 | 1.05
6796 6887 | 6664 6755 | 1.05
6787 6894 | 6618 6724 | 1.05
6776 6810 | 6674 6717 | 1.02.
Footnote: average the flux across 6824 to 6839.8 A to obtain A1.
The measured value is 7.46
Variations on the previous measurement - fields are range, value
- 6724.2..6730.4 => 6.95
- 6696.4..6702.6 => 7.25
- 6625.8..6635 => 6.86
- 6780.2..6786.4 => 6.99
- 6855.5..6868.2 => 7.2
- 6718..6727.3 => 6.87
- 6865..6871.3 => 6.77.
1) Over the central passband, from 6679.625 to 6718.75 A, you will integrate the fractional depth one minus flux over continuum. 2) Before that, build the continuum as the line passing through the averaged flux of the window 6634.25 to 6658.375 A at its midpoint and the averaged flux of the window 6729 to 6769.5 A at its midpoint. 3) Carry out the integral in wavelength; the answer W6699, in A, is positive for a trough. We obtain -0.2 A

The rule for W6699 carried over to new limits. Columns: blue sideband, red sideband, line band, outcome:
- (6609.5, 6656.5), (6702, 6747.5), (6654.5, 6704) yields -1.7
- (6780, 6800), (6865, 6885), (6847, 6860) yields -1.7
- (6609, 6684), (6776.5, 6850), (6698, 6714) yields 0.1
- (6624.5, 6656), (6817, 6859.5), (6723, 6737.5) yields 0.2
